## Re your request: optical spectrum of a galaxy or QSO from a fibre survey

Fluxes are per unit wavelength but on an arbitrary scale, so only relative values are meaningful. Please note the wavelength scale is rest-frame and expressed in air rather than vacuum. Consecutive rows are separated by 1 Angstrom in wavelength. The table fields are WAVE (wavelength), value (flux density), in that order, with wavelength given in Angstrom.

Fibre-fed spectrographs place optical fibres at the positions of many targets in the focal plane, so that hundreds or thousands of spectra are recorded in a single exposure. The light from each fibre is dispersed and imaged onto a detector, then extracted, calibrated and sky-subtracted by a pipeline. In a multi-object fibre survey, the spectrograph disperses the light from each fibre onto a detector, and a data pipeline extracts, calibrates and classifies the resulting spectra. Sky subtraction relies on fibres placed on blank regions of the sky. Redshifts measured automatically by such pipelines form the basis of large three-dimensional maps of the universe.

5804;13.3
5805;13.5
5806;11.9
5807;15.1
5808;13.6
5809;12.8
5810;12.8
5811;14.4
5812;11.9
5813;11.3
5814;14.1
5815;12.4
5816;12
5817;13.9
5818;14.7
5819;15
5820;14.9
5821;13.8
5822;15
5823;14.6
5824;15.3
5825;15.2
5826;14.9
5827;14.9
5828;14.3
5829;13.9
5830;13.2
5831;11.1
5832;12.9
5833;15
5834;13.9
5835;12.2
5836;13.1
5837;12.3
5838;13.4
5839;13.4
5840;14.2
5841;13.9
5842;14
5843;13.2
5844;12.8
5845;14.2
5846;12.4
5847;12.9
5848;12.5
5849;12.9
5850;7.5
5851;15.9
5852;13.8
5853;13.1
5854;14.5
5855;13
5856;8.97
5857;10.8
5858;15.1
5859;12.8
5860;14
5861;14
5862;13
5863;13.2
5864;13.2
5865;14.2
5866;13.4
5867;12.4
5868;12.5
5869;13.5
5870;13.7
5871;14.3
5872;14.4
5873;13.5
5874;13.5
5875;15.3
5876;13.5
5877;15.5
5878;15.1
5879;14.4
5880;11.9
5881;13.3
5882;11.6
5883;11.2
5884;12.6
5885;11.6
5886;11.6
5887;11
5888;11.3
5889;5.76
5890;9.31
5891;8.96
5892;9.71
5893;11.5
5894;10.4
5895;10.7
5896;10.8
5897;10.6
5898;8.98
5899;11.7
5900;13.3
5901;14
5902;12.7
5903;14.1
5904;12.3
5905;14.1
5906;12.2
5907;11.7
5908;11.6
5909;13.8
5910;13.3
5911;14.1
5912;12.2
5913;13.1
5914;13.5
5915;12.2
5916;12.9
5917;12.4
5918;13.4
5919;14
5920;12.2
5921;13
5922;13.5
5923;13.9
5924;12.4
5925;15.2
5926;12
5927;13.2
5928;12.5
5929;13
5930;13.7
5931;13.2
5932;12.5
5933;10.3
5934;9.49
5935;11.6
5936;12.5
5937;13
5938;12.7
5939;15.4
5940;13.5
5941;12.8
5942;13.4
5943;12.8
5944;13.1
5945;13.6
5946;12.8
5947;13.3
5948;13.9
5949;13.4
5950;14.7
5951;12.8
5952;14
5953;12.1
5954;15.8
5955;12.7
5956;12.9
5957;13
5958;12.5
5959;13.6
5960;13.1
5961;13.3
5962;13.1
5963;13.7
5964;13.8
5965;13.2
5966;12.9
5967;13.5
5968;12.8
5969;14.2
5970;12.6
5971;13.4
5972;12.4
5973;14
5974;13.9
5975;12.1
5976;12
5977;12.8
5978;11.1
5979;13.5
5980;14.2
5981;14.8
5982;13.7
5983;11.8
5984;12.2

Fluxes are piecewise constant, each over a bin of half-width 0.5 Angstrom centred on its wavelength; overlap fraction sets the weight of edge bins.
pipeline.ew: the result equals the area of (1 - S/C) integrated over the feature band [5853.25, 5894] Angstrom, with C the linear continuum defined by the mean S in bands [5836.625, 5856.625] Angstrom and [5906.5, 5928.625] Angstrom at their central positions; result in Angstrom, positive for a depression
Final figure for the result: 1.28 Angstrom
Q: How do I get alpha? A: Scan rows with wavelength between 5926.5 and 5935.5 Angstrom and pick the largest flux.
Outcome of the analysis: 13.7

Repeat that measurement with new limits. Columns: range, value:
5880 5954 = 15.8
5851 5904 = 15.9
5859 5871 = 14.3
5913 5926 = 15.2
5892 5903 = 14.1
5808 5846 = 15.3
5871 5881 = 15.5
